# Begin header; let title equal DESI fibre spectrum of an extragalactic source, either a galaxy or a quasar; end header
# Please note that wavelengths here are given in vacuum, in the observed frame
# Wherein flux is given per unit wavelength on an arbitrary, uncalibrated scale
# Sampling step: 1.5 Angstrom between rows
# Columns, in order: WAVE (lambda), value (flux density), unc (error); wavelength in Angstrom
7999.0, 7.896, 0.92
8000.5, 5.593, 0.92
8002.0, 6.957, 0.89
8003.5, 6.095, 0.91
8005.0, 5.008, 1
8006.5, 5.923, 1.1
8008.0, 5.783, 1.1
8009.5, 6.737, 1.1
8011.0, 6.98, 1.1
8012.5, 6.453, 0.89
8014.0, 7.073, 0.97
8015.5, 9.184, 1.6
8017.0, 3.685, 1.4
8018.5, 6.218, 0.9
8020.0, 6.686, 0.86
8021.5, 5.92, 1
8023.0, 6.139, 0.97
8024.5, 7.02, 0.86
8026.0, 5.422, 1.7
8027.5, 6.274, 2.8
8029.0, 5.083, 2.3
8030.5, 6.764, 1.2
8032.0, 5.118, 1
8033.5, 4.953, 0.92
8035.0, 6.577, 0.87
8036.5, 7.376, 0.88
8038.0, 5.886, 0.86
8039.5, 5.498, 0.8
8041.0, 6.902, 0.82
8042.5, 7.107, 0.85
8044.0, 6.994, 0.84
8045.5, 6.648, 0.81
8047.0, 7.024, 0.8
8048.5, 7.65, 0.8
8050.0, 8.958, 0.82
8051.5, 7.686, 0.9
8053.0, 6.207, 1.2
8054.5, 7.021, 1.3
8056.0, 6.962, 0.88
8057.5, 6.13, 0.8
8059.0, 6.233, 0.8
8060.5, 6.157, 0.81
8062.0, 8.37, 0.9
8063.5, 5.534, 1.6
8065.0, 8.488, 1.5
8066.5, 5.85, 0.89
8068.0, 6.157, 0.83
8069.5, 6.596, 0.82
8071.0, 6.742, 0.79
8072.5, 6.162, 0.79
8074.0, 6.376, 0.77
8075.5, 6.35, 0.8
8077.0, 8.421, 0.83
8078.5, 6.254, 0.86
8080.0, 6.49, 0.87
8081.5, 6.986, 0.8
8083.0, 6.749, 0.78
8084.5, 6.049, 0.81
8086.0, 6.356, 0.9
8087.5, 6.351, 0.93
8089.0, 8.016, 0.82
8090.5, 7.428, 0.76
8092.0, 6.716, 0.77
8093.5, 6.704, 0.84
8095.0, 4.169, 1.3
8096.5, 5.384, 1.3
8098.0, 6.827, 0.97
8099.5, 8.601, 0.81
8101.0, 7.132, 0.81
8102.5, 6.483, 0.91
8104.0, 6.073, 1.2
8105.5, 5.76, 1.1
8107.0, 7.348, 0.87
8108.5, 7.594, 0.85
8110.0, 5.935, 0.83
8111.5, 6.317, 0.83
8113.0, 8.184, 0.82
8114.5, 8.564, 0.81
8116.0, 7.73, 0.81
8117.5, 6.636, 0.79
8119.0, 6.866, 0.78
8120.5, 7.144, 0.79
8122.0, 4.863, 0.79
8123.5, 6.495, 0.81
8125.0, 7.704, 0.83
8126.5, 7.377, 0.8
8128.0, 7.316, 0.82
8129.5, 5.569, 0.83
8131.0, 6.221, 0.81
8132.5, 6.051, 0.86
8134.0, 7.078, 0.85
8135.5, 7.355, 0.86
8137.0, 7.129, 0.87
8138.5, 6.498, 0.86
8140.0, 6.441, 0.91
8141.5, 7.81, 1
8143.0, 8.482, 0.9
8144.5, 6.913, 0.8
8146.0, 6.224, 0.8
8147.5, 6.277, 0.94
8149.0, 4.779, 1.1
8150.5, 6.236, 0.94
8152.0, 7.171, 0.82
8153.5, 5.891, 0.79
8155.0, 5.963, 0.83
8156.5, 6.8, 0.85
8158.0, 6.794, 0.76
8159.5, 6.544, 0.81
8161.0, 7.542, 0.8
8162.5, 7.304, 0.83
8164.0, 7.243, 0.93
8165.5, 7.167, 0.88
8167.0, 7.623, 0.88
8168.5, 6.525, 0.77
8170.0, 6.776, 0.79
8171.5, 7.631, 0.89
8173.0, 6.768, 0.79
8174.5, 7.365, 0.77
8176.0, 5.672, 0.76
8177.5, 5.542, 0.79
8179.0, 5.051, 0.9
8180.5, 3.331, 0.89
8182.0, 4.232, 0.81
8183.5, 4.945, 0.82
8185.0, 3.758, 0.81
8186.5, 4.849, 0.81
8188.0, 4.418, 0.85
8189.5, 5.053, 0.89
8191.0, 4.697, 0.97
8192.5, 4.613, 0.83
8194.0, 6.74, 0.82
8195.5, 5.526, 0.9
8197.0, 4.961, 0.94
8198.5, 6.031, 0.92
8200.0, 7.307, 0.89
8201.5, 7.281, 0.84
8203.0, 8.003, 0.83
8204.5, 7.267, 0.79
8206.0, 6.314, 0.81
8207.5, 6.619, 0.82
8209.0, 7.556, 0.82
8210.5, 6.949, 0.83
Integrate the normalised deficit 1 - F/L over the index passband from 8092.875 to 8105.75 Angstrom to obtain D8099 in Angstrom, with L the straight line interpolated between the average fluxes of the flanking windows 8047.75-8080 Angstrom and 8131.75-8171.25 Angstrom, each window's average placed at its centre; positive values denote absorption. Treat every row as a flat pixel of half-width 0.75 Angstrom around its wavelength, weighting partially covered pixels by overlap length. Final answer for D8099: 0.9 Angstrom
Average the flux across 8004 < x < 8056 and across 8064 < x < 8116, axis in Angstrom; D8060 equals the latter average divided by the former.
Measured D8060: 1.04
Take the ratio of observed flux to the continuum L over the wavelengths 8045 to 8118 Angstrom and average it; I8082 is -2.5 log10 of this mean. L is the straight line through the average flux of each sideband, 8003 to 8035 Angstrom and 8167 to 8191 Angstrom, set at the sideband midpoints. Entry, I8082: -0.16 mag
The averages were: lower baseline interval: 6.13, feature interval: 6.83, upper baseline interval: 5.5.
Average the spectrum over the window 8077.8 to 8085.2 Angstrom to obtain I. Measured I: 6.51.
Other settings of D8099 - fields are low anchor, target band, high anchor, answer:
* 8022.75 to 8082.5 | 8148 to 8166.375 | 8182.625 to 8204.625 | -2.3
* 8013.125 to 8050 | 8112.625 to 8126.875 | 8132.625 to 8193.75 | -1.9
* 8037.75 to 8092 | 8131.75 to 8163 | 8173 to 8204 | -4.1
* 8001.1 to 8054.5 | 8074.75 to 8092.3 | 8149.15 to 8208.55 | -1.4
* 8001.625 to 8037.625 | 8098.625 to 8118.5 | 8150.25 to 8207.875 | -3.0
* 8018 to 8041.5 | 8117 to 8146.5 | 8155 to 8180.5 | -1.4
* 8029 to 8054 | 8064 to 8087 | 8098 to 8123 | 0.5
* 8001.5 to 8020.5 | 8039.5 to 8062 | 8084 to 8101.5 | -1.7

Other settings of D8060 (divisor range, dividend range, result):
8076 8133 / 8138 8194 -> 0.91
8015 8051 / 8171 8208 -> 0.89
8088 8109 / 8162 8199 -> 0.85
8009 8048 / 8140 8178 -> 1.06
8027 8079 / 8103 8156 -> 1.01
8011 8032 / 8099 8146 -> 1.10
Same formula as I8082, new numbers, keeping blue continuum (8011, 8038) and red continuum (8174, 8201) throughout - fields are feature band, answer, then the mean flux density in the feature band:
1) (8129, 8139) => -0.184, 6.58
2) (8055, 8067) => -0.124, 6.74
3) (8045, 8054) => -0.208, 7.37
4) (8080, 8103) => -0.145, 6.66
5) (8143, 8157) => -0.165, 6.36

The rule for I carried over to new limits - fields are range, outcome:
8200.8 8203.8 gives 7.64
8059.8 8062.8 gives 7.25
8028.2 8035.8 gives 5.71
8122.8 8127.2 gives 7.2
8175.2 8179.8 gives 5.42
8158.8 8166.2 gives 7.16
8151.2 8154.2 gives 6.54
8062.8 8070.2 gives 6.53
